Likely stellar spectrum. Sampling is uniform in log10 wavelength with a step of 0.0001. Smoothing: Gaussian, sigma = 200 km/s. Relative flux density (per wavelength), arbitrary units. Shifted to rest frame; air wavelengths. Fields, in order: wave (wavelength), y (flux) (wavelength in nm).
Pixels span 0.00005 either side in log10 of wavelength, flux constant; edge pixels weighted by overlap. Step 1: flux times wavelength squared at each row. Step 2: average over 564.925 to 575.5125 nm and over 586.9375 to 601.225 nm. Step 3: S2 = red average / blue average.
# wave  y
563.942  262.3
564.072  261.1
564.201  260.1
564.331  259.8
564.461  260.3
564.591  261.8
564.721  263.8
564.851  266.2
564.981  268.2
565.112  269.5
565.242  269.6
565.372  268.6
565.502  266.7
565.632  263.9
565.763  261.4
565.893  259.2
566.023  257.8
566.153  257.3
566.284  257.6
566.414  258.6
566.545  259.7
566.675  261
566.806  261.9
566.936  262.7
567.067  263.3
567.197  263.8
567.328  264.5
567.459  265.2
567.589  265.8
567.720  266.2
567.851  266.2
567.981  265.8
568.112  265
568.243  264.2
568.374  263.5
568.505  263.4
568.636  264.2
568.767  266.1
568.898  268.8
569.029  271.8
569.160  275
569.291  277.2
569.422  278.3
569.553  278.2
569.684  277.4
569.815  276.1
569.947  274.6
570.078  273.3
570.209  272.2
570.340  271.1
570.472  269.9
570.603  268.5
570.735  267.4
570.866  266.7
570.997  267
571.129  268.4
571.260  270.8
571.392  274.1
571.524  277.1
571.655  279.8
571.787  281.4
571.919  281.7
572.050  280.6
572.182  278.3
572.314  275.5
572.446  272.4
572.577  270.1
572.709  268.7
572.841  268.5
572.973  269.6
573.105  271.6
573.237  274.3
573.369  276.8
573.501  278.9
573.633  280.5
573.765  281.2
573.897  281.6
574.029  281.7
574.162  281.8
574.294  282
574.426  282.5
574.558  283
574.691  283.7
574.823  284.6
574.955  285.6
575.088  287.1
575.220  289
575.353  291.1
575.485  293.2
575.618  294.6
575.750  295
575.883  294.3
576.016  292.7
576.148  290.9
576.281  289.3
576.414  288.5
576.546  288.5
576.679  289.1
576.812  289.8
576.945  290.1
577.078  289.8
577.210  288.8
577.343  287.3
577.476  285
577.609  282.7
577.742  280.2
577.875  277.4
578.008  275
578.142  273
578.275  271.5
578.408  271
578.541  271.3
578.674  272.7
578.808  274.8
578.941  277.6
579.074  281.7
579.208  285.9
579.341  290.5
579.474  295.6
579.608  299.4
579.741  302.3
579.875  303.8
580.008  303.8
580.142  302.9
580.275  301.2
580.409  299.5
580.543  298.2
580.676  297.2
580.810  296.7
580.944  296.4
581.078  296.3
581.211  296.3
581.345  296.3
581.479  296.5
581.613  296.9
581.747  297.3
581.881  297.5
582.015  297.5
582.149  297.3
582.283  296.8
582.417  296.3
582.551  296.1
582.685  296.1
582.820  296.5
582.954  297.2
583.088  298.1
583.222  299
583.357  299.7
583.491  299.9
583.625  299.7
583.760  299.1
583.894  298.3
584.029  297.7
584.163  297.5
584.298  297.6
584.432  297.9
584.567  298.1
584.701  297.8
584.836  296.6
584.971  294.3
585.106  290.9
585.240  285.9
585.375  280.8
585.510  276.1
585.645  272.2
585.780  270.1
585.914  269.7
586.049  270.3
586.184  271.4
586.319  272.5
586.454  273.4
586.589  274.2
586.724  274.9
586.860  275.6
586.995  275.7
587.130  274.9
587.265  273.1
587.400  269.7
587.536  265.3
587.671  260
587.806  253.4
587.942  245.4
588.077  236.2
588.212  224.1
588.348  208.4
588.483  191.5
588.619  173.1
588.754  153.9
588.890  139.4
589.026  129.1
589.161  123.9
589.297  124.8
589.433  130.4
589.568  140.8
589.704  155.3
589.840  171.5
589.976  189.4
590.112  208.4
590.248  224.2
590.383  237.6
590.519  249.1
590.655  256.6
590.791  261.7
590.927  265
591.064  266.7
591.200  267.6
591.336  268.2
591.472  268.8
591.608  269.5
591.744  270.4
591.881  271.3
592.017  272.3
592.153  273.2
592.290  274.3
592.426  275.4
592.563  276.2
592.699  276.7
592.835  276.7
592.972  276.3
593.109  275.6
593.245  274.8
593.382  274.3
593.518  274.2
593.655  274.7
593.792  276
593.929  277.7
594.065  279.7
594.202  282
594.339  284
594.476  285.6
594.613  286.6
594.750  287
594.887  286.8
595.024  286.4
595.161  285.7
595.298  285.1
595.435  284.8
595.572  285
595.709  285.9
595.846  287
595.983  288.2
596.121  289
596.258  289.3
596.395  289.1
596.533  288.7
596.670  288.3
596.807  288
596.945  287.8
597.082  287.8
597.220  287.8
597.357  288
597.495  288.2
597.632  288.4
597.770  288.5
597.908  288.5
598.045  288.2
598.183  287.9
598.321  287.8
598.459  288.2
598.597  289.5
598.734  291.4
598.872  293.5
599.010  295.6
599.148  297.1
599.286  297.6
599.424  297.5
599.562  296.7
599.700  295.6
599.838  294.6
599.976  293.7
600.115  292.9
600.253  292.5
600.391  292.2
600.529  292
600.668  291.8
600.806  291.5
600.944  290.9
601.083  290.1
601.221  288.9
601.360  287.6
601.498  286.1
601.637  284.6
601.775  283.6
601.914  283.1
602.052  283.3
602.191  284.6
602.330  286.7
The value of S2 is 1.1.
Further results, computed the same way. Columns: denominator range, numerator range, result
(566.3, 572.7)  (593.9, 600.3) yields 1.18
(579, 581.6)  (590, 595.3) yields 0.95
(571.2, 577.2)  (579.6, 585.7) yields 1.08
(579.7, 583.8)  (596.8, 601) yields 1.04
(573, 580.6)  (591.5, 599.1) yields 1.05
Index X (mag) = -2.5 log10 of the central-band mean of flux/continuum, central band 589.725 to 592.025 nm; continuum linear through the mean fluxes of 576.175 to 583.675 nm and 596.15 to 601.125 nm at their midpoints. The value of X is 0.18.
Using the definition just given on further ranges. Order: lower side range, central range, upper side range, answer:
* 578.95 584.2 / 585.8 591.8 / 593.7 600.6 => 0.26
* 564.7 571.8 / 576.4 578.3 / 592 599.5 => -0.04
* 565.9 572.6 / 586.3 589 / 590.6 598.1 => 0.16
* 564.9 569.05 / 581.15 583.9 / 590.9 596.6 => -0.09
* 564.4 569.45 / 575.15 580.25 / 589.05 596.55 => -0.10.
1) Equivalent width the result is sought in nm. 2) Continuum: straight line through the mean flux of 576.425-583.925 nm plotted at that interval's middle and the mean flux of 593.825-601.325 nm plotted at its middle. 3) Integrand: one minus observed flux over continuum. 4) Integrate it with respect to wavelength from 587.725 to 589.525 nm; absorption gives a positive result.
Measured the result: 0.69 nm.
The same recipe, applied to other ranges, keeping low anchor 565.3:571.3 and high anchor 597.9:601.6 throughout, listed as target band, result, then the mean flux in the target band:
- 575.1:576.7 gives -0.11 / 291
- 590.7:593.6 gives 0.14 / 272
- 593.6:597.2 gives 0.04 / 285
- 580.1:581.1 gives -0.08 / 298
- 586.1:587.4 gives 0.04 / 274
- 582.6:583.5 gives -0.06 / 298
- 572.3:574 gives -0.02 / 275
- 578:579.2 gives 0.00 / 275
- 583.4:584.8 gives -0.09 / 298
